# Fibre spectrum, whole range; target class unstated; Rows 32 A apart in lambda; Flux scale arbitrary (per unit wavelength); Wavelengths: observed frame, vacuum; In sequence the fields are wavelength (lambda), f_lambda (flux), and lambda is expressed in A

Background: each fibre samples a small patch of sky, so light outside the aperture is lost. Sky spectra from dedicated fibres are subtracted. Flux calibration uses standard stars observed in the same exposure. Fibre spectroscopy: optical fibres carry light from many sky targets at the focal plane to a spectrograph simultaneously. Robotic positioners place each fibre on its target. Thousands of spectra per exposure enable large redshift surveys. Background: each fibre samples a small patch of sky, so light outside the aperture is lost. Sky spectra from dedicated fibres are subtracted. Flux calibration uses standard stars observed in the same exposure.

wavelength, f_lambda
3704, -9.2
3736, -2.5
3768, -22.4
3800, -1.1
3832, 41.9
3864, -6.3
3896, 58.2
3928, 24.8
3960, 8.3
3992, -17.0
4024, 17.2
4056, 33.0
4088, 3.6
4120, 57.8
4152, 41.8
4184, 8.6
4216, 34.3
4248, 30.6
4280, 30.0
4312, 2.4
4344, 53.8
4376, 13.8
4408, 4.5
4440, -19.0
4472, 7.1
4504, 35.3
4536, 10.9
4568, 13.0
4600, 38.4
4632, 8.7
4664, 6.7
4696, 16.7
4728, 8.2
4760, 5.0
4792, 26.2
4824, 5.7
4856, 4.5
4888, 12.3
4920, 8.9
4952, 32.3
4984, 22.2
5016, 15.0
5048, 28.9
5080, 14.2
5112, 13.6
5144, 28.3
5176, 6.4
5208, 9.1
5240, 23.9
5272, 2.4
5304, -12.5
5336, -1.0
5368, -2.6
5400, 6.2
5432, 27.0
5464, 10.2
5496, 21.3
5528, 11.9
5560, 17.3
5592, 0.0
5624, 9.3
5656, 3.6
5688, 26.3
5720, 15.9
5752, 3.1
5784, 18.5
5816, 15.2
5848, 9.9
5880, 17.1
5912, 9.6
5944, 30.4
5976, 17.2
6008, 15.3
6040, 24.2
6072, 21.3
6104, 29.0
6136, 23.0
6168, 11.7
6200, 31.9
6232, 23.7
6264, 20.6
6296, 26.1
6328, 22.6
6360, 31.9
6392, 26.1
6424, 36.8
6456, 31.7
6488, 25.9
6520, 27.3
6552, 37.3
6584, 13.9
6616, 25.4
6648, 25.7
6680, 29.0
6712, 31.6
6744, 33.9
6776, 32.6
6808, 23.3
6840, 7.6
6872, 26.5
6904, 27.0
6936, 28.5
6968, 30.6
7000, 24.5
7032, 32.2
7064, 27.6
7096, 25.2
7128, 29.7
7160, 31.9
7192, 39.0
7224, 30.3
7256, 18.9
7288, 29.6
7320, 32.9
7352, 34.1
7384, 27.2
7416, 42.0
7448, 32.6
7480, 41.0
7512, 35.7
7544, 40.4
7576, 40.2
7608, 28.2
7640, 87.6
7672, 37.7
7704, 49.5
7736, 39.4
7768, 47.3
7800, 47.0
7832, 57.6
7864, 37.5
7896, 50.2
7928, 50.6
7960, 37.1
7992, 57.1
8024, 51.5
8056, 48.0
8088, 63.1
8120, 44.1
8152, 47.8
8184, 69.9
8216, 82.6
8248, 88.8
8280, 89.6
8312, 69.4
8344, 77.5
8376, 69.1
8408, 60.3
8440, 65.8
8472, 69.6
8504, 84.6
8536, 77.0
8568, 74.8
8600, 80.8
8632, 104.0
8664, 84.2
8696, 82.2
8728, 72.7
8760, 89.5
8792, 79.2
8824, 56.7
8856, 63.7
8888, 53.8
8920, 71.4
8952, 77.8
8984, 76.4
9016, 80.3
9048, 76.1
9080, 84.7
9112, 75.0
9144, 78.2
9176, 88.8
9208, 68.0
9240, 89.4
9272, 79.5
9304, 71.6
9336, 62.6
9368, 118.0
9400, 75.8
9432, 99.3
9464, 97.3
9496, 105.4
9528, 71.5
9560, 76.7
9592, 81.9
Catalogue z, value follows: 1.048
